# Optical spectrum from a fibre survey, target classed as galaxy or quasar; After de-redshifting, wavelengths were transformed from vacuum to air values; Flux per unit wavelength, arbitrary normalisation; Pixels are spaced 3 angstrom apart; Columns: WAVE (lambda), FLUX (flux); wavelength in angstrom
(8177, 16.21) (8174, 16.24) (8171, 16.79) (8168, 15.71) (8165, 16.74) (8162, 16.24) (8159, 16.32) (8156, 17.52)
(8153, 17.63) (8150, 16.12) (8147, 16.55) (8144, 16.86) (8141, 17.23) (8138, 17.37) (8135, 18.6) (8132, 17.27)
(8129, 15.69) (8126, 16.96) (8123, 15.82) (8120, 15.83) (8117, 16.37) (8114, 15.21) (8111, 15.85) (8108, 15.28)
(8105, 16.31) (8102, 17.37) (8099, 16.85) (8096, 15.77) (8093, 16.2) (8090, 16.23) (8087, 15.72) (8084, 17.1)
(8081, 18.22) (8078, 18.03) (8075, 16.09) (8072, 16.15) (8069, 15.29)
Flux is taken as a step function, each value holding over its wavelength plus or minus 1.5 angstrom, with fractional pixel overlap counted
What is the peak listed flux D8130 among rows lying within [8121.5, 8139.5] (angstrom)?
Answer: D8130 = 18.6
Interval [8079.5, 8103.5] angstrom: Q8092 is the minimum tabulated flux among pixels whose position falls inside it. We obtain 15.72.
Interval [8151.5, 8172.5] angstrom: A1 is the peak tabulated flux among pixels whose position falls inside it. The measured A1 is 17.63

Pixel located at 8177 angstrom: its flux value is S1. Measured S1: 16.21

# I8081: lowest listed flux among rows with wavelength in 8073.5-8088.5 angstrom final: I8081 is 15.72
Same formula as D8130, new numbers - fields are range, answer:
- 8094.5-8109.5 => 17.37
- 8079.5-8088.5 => 18.22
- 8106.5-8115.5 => 15.85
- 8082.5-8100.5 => 17.1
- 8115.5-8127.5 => 16.96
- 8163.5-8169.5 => 16.74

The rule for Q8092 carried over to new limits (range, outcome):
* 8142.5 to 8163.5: 16.12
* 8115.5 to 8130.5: 15.69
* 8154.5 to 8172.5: 15.71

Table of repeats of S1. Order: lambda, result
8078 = 18.03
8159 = 16.32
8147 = 16.55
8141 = 17.23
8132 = 17.27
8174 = 16.24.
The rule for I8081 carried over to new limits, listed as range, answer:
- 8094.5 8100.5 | 15.77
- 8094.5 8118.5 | 15.21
